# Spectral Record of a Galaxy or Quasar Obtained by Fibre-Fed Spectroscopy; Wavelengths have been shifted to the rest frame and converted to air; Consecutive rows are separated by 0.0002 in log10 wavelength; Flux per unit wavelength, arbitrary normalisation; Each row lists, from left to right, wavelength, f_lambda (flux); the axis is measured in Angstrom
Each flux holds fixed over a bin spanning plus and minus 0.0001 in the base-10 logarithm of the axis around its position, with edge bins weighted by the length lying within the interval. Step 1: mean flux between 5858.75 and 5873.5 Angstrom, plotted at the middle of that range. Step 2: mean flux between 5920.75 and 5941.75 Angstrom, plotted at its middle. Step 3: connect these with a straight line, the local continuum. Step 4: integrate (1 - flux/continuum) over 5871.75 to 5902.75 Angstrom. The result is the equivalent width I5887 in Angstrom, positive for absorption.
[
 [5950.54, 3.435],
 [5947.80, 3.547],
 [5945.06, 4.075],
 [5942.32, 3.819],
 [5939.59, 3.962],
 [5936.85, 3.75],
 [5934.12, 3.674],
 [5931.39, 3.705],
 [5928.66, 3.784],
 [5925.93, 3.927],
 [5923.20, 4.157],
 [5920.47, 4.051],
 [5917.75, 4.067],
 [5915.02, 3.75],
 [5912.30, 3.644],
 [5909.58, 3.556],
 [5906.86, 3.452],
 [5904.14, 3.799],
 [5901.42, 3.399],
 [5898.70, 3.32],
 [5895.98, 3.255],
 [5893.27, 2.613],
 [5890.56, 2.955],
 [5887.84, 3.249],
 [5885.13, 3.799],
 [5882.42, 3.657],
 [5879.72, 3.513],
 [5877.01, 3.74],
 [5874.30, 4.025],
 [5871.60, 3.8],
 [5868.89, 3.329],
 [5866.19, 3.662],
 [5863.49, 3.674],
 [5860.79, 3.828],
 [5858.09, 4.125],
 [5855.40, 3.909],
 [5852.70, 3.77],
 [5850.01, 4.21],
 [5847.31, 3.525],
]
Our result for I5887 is 2.6 Angstrom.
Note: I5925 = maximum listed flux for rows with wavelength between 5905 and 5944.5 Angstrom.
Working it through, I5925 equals 4.157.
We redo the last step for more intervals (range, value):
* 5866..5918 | 4.067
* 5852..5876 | 4.125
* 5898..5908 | 3.799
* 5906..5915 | 3.644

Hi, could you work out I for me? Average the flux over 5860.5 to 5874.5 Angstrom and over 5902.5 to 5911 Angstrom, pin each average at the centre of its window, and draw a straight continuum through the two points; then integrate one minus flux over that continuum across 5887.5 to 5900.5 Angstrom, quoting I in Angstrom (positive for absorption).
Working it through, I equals 2.0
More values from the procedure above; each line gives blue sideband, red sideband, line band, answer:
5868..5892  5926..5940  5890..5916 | 1.96 Angstrom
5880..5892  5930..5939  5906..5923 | -0.87 Angstrom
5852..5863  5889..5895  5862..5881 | -1.23 Angstrom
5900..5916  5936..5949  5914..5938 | -1.02 Angstrom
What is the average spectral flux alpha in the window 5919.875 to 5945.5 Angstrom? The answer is 3.88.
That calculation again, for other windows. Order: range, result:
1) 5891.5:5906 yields 3.27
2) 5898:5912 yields 3.52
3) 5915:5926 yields 4.03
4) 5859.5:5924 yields 3.59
